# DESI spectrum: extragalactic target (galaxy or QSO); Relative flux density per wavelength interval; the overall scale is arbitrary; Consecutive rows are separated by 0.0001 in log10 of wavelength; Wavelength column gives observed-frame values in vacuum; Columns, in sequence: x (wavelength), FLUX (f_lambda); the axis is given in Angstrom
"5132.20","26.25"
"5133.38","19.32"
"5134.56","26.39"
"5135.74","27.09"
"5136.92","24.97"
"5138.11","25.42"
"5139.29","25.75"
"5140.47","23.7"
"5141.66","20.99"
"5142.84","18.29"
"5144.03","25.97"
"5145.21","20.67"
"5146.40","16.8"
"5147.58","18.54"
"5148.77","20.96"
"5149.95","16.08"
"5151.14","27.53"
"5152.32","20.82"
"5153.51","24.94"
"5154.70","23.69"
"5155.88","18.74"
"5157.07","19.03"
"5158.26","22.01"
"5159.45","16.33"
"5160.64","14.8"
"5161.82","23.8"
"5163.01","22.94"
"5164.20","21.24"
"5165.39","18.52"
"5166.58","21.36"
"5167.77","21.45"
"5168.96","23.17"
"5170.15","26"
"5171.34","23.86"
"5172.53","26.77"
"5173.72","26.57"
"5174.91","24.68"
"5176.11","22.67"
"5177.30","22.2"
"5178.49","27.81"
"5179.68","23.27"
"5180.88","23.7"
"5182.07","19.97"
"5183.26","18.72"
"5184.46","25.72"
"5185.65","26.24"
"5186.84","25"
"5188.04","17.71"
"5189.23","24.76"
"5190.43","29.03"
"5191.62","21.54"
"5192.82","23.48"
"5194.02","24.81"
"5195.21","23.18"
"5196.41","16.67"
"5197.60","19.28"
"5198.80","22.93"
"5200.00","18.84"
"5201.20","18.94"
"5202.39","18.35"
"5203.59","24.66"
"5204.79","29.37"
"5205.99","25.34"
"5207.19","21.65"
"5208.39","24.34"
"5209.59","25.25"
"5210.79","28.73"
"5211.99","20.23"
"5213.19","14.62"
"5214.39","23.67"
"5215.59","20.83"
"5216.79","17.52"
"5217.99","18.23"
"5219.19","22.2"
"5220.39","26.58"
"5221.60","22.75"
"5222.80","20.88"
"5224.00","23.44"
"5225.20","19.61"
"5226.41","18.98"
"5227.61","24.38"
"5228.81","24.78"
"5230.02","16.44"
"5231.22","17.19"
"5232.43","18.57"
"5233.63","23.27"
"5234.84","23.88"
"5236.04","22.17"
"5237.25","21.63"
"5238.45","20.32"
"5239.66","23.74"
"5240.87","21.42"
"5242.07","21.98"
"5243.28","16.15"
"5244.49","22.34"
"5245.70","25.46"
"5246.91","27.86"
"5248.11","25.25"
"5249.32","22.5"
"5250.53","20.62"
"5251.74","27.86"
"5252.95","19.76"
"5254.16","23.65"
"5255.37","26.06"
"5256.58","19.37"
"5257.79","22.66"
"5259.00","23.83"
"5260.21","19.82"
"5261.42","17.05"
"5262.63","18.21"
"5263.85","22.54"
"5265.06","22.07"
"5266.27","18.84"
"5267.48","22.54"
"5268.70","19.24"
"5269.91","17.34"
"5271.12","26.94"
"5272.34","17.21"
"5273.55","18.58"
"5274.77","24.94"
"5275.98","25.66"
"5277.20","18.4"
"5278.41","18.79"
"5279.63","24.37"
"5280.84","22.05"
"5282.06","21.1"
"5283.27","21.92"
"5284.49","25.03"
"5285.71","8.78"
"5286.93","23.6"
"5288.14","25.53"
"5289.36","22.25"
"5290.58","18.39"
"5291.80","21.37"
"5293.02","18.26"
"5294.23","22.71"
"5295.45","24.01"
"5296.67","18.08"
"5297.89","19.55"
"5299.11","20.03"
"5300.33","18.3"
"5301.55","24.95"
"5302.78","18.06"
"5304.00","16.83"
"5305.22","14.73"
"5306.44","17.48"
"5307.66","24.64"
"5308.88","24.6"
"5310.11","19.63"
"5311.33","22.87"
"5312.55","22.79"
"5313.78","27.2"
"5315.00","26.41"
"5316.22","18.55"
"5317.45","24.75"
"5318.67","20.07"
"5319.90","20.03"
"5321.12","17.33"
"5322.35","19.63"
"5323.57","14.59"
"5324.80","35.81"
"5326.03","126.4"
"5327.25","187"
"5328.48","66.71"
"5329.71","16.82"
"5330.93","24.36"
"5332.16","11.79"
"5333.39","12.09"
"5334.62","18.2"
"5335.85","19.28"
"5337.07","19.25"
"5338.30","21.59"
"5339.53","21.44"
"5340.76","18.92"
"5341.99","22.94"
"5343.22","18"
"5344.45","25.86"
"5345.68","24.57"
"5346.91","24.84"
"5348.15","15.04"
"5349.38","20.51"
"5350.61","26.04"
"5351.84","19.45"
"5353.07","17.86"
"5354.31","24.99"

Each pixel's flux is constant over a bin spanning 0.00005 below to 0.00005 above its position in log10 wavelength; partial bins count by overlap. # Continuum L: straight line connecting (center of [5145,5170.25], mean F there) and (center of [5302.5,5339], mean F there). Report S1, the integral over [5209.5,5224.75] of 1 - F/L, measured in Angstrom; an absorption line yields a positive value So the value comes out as 1.7 Angstrom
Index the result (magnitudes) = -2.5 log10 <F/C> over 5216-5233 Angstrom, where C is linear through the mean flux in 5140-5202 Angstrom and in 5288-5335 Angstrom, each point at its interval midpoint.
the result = 0.18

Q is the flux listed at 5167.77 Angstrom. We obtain 21.45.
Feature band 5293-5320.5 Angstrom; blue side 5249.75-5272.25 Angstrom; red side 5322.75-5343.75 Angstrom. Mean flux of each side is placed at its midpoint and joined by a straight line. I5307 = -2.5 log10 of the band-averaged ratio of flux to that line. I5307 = 0.456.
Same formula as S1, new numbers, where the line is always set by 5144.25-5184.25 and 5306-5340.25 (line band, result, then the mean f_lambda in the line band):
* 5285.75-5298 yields 3.8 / 20.9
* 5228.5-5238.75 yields 2.2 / 20.8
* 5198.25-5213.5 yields 1.2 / 22.7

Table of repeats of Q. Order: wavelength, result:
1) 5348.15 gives 15.04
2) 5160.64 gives 14.8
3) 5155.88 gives 18.74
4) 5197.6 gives 19.28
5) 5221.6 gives 22.75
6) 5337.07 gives 19.25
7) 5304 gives 16.83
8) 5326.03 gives 126.4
